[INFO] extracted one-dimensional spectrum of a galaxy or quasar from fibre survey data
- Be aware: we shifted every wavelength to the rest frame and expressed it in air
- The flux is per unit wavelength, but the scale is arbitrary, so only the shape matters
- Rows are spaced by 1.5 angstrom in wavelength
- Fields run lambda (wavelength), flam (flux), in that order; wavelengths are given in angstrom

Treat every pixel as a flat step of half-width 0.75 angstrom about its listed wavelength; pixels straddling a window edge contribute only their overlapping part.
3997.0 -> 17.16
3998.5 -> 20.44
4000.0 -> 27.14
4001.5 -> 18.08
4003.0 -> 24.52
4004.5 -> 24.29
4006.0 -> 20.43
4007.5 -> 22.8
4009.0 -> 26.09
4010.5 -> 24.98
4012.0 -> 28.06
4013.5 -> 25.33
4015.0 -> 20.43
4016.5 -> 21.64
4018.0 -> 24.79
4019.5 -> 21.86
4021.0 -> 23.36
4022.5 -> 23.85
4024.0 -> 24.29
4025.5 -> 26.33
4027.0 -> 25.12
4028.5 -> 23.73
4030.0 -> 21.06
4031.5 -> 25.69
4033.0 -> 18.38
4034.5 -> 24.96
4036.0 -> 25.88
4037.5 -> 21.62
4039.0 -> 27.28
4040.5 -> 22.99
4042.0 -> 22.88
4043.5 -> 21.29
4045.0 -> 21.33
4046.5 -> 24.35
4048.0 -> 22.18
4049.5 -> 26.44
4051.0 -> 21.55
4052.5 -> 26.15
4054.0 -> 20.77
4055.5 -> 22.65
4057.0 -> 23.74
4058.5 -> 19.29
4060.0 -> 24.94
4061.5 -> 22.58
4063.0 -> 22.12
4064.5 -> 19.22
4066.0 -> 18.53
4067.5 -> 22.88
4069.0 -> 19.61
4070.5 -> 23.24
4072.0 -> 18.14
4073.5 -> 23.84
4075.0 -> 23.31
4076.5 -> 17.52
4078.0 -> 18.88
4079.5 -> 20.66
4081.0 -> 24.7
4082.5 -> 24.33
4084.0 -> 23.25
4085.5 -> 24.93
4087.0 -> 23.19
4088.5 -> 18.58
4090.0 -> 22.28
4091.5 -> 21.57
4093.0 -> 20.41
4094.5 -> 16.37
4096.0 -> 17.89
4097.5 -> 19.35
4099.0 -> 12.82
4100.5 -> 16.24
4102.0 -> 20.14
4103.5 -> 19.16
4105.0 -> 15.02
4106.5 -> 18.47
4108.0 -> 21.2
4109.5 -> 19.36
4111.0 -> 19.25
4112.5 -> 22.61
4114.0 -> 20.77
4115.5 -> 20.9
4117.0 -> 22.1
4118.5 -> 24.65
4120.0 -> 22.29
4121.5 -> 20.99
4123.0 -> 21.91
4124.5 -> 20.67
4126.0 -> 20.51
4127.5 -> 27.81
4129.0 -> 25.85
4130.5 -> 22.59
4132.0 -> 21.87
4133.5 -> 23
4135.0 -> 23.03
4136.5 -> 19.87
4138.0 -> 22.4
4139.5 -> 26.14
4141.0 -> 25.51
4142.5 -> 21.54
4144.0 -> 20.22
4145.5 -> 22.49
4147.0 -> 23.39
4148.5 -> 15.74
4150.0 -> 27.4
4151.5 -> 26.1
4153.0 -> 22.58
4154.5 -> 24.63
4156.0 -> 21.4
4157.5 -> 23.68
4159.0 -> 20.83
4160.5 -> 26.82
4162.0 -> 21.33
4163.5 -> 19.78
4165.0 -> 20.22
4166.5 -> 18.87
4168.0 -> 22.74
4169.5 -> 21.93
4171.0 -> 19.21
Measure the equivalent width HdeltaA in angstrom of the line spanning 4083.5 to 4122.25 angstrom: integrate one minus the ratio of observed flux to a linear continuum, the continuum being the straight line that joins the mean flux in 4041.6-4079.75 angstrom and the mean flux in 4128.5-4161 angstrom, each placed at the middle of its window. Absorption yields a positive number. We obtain 4.0 angstrom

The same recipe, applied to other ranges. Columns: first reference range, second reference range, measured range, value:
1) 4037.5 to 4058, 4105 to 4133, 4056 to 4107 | 4.54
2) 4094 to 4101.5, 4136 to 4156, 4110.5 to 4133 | -2.96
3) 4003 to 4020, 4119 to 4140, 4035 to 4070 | 1.16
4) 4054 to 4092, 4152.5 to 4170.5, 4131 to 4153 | -0.80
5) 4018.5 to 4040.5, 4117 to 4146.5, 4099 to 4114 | 2.74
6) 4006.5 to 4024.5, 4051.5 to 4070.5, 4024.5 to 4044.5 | -0.46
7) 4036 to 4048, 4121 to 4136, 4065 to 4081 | 1.56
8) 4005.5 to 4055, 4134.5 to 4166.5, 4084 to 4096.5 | 1.19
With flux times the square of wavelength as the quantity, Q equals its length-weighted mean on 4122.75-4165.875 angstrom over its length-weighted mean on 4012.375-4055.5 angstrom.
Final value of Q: 1.0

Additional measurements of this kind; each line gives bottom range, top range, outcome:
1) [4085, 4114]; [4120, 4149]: 1.18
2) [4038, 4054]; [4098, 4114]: 0.81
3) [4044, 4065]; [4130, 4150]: 1.03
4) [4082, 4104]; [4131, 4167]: 1.16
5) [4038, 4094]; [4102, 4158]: 1.03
